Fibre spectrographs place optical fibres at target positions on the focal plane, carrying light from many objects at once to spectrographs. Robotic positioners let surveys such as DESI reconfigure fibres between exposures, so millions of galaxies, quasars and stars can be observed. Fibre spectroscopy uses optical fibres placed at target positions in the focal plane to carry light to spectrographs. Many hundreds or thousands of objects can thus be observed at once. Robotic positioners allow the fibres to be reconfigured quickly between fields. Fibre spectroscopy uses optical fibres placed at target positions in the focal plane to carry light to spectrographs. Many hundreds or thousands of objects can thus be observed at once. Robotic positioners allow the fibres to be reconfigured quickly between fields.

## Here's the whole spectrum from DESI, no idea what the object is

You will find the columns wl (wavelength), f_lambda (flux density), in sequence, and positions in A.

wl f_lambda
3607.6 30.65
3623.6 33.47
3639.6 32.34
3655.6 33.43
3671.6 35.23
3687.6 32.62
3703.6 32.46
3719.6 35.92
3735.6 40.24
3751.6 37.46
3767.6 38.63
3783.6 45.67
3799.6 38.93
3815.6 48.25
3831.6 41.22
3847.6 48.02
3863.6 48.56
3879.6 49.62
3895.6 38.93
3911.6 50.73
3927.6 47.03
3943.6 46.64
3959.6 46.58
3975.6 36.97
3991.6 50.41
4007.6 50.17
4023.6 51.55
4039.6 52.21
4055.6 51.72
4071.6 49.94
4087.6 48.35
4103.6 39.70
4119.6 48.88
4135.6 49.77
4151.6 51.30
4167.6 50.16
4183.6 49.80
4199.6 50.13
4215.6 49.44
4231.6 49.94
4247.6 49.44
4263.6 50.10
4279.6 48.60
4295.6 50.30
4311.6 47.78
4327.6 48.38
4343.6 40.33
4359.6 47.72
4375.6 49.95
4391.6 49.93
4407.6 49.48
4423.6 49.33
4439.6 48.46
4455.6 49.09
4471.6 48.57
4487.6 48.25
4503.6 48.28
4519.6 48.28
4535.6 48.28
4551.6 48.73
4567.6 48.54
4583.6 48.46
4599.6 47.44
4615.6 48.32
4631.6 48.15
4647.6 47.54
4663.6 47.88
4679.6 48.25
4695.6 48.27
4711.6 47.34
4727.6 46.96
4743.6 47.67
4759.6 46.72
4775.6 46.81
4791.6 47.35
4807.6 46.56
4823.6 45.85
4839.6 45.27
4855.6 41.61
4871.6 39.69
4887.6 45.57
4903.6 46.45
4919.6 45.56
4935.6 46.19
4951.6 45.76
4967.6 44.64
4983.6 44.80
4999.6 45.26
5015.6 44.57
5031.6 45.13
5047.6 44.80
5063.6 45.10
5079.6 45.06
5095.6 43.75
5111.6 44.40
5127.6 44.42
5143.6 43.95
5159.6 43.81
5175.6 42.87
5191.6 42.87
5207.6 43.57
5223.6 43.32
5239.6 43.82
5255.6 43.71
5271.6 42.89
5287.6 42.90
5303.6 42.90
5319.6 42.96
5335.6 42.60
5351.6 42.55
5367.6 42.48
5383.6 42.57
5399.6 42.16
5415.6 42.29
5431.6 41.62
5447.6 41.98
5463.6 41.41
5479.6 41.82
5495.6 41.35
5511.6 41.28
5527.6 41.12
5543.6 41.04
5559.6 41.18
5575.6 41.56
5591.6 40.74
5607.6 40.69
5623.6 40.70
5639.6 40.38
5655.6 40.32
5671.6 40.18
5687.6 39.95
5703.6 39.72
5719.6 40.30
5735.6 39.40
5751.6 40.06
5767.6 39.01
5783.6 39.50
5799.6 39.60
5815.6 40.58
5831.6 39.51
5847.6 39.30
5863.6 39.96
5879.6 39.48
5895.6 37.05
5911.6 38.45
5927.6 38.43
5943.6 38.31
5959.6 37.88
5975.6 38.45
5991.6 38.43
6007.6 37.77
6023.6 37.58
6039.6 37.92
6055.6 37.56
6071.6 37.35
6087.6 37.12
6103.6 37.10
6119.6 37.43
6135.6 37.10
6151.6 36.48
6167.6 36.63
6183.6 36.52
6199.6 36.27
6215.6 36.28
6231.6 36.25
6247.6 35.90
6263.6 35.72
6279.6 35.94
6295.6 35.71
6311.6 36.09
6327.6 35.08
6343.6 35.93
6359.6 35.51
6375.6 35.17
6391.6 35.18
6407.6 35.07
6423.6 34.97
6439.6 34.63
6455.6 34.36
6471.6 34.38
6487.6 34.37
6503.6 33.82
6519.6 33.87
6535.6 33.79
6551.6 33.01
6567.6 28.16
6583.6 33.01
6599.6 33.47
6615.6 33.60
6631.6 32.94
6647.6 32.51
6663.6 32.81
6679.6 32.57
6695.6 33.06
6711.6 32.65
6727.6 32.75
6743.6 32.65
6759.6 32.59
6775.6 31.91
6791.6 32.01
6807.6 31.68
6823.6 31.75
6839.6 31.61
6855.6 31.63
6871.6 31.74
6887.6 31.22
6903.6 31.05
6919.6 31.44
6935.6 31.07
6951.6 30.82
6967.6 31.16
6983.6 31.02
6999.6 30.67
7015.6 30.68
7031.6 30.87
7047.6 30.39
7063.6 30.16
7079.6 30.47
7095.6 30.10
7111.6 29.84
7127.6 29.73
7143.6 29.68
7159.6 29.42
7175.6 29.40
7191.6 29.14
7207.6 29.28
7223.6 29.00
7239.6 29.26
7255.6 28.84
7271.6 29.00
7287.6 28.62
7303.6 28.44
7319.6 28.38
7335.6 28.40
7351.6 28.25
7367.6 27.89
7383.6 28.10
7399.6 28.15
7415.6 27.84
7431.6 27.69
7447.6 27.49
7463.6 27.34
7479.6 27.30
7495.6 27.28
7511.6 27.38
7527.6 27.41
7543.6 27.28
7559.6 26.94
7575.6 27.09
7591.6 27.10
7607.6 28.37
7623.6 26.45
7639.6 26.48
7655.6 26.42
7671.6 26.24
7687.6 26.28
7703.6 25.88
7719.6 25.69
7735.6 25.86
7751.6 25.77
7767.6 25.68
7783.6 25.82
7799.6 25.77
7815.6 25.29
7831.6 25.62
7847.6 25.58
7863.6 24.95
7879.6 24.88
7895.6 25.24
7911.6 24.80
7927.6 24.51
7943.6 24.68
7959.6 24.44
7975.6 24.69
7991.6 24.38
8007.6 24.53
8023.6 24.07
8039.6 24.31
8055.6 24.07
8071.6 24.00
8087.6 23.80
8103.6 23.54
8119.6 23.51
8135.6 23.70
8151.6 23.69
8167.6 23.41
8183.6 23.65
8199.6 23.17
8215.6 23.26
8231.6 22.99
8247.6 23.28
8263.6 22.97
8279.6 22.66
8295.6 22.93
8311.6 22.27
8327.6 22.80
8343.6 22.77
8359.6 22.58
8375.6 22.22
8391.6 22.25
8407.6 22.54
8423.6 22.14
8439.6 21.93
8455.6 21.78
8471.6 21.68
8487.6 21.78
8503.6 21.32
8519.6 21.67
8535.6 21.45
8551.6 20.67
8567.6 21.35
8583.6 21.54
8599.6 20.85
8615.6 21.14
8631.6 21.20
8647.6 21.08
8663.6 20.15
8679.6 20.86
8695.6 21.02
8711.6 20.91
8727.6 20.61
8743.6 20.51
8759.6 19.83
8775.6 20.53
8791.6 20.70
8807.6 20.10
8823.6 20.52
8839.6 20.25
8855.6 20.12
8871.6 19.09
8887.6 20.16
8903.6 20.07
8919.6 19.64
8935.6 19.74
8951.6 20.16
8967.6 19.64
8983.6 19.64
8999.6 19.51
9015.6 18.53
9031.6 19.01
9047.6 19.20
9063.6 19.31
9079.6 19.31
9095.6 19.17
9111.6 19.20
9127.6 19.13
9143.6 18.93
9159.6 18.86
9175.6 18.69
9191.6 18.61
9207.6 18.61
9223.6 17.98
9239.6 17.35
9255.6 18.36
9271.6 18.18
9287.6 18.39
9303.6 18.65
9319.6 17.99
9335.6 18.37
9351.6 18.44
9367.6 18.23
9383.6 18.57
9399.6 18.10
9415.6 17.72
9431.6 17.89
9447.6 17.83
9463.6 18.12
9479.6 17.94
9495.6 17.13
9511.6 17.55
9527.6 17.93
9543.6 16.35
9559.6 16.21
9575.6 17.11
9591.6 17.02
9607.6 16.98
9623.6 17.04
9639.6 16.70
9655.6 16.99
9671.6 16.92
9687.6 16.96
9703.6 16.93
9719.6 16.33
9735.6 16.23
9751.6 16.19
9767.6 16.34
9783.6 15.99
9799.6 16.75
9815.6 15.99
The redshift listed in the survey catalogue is 0.000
